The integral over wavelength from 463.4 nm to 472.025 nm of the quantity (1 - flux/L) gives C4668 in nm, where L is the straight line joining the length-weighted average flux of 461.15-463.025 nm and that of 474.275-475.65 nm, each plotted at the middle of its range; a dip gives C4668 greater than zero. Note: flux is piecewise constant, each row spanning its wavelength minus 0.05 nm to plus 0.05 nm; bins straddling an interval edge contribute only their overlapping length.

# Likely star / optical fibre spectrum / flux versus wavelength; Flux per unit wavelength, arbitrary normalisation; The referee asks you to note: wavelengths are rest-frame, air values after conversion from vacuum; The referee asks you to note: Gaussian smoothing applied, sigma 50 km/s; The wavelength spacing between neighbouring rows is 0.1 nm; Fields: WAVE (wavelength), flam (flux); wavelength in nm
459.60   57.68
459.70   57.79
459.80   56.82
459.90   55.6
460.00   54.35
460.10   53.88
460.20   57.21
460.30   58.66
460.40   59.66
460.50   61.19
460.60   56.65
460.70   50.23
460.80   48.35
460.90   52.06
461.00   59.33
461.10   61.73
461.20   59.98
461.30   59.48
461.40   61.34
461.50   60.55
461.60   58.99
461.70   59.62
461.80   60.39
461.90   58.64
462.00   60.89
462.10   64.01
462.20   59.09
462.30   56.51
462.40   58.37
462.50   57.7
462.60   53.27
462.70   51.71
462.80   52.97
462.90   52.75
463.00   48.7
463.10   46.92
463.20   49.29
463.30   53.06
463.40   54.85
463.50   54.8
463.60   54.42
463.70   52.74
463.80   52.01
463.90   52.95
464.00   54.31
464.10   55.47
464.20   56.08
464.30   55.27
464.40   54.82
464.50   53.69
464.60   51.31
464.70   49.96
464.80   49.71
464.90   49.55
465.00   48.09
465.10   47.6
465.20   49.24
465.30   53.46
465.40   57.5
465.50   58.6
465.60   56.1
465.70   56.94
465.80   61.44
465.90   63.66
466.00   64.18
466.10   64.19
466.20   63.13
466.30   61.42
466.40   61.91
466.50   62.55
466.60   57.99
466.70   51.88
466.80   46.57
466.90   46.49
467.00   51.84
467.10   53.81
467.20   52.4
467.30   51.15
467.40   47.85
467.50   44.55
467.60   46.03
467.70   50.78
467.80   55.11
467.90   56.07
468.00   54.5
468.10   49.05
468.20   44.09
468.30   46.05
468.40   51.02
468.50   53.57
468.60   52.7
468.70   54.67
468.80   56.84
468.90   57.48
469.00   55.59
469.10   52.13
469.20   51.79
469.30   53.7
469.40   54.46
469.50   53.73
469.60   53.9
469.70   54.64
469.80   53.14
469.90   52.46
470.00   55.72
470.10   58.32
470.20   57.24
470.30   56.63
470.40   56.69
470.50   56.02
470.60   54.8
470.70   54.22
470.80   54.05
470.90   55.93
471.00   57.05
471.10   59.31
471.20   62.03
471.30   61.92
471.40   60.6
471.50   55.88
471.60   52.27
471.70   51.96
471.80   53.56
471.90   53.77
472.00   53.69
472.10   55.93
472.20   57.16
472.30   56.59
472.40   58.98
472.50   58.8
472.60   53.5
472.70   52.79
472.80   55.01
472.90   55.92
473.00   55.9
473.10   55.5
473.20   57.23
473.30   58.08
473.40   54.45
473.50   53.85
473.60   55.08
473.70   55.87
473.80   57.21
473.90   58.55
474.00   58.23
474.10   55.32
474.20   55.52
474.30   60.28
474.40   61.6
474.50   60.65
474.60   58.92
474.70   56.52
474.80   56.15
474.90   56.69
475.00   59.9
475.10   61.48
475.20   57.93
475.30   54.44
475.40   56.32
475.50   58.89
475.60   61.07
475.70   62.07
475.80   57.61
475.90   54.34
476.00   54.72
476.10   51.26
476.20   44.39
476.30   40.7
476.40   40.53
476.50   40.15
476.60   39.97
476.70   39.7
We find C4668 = 0.55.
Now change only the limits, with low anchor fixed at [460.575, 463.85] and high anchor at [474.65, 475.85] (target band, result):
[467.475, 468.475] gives 0.12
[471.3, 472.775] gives 0.05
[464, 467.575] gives 0.12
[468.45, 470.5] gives 0.08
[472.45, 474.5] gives 0.05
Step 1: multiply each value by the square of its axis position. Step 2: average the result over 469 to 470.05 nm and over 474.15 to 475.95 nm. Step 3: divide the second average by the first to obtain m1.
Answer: 1.11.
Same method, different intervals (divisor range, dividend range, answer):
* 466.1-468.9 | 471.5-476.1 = 1.10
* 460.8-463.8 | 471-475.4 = 1.06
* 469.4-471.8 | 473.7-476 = 1.06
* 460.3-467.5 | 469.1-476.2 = 1.05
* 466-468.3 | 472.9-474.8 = 1.10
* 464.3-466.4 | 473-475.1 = 1.07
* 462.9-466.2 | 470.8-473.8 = 1.07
